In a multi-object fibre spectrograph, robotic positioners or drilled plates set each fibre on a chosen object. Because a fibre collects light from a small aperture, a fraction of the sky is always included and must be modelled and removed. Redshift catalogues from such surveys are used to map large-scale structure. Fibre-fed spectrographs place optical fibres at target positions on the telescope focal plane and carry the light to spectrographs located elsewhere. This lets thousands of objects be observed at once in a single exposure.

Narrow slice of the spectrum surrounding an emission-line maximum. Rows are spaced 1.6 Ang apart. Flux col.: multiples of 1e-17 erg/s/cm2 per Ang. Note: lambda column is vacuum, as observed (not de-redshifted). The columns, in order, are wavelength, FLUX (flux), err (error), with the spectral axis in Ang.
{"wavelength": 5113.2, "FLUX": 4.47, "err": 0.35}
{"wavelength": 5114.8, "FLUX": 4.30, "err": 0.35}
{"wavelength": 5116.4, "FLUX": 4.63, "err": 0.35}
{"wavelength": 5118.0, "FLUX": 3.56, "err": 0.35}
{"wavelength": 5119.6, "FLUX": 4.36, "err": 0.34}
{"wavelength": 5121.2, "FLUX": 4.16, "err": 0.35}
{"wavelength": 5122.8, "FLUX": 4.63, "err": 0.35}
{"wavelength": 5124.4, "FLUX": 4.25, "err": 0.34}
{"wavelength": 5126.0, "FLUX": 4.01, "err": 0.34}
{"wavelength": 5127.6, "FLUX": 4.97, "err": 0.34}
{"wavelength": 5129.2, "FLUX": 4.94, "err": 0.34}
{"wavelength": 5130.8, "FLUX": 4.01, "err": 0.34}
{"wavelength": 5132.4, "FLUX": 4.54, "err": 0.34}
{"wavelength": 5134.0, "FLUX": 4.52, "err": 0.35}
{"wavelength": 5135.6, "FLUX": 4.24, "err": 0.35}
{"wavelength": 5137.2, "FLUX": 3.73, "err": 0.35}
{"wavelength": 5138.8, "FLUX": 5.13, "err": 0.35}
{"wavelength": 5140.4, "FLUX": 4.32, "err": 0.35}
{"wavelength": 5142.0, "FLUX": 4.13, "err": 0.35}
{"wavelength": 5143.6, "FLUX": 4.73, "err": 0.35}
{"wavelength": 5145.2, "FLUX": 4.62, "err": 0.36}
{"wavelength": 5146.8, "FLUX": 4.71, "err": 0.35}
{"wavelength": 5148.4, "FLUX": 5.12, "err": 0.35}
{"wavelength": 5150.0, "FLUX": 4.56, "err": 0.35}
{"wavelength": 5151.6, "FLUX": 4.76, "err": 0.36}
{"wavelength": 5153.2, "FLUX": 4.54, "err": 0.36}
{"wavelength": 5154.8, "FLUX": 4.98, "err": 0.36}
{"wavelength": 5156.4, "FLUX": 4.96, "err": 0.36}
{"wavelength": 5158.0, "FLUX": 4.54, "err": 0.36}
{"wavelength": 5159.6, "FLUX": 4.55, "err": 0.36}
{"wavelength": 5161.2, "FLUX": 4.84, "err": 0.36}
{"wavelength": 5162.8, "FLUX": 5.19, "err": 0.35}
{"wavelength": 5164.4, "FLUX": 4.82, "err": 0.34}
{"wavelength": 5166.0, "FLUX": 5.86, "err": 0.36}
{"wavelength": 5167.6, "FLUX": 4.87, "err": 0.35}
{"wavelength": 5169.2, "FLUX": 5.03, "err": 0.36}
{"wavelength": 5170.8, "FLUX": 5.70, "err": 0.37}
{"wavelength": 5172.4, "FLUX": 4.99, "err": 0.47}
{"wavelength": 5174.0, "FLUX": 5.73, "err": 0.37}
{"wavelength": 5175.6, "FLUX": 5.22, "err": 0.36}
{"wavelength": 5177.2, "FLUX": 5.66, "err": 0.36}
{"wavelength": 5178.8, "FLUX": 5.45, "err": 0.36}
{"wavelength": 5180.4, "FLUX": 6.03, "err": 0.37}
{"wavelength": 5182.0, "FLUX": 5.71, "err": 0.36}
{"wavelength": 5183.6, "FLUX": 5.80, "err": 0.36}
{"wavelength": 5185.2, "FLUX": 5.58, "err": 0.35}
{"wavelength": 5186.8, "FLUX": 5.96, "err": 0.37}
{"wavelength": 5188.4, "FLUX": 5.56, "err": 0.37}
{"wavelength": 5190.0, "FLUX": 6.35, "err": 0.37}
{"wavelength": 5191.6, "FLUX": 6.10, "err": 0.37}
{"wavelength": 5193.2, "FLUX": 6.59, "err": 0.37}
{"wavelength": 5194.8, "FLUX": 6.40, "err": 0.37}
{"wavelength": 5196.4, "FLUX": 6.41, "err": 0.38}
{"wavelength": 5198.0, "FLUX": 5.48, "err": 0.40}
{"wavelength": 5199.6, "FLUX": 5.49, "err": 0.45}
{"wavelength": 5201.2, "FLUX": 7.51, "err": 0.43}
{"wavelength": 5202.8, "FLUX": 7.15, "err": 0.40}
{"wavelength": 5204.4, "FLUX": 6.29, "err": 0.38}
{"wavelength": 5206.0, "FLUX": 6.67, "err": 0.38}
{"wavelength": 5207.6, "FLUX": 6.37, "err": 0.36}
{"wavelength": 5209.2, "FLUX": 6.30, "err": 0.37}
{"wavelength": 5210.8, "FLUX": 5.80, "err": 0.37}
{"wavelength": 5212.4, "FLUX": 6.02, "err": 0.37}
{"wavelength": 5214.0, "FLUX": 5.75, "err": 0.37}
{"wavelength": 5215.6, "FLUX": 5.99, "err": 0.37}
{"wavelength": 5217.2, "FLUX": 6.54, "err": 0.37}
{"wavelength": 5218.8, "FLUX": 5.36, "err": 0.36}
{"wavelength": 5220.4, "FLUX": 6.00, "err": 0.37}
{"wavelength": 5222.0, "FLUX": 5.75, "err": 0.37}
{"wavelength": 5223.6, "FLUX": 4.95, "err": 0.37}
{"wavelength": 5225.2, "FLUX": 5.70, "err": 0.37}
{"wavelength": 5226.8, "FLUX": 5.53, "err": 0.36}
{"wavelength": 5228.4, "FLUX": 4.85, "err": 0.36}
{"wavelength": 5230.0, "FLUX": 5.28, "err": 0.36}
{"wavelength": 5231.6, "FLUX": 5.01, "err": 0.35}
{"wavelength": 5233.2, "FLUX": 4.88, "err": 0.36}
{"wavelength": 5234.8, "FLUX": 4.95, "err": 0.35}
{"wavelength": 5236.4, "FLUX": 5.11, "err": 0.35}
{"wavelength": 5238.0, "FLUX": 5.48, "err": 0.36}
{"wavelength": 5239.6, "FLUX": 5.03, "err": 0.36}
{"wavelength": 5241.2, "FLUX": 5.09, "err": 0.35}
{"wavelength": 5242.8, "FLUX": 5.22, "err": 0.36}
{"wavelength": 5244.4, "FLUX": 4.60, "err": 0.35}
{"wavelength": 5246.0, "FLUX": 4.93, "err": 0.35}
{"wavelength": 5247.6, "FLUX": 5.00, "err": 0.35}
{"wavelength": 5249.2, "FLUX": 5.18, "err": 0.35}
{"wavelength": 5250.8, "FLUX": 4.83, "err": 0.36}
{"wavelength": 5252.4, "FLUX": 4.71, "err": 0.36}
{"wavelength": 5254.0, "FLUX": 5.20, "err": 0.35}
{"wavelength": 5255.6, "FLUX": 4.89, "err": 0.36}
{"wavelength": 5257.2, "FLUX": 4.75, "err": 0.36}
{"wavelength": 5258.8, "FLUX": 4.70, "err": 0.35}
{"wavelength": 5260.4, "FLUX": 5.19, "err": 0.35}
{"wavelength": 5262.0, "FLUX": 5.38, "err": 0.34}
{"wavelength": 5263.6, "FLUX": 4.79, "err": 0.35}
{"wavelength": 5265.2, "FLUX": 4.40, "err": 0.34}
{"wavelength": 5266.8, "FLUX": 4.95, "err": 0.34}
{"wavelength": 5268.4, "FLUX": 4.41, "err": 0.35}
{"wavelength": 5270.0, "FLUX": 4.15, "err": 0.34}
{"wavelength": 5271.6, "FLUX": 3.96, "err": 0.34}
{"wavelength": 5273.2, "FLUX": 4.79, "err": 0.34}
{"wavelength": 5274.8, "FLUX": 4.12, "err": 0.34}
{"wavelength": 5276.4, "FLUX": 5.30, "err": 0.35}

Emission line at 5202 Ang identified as Mg II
